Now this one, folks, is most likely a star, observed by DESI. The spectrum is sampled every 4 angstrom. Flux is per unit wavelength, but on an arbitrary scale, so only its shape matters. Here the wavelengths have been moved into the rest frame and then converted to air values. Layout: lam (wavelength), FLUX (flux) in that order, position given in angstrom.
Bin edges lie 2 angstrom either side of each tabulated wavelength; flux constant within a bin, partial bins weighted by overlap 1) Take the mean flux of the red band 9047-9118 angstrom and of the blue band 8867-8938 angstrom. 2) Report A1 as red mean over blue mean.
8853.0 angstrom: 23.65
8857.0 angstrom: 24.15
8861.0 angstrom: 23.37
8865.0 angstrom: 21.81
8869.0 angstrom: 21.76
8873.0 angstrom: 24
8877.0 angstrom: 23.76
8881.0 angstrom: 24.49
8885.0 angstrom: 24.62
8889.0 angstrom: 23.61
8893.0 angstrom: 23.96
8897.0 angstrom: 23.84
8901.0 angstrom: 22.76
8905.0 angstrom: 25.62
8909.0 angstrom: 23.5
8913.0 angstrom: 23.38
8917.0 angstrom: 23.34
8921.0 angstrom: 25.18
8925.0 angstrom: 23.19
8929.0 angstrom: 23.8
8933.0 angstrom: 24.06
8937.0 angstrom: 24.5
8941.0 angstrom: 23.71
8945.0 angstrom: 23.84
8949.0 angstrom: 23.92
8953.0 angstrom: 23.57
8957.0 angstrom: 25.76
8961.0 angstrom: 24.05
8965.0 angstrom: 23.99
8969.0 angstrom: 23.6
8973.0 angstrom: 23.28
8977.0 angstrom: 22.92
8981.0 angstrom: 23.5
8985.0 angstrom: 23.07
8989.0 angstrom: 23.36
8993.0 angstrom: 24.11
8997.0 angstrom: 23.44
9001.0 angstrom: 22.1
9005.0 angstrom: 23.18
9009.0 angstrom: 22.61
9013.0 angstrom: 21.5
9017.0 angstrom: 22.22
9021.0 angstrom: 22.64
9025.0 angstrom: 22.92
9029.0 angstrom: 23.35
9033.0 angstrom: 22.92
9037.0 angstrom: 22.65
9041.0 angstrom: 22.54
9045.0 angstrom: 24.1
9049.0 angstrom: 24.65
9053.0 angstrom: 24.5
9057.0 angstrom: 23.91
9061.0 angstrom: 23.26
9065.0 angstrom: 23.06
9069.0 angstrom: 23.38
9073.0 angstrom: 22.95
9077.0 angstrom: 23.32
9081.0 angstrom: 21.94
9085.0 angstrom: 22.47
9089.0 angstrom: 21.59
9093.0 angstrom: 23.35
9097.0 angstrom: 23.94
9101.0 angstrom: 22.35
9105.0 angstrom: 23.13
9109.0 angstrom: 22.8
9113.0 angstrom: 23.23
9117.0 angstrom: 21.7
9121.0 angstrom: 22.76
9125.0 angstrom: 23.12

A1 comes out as 0.97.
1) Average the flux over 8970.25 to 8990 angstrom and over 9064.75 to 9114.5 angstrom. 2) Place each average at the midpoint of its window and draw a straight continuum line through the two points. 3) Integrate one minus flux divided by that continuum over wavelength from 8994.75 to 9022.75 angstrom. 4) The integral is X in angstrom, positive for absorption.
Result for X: 0.7 angstrom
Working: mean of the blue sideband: 23.2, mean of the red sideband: 22.9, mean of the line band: 22.5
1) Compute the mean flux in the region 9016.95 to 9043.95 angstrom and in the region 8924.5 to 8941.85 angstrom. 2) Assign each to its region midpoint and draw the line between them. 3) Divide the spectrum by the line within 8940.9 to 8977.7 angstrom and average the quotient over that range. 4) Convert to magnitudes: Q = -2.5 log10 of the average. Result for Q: -0.01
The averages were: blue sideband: 23.9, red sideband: 22.8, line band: 23.9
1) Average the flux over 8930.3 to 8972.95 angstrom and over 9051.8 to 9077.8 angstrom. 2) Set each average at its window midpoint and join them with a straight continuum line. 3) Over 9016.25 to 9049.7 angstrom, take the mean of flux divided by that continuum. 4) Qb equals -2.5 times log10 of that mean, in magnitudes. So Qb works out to 0.03 mag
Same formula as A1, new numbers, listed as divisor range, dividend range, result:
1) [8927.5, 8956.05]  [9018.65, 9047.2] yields 0.96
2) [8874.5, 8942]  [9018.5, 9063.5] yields 0.98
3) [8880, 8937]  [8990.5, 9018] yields 0.95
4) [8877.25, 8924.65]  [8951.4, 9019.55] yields 0.97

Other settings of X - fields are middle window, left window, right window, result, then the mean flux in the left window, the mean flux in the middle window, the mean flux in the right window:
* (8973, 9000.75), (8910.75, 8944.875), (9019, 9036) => 0.0 angstrom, 23.9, 23.3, 22.9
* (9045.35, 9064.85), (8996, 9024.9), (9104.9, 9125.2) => -1.2 angstrom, 22.5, 24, 22.7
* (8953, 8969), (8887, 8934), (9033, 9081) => -0.4 angstrom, 23.8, 24.3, 23.4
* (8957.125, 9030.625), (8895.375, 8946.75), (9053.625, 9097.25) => 1.0 angstrom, 23.9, 23.2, 23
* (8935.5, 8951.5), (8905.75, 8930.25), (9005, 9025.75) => -0.3 angstrom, 23.8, 24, 22.4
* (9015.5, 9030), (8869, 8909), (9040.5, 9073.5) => 0.6 angstrom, 23.9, 22.8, 23.7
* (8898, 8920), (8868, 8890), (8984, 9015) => -0.2 angstrom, 23.8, 23.8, 22.9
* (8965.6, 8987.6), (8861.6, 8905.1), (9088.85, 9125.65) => -0.1 angstrom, 23.6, 23.3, 22.8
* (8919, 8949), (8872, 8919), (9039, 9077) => -0.3 angstrom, 23.9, 24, 23.6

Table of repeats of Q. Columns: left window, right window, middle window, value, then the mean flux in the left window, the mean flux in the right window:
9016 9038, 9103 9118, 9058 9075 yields -0.02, 22.8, 22.8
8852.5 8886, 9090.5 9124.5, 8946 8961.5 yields -0.05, 23.5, 22.9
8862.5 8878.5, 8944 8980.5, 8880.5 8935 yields -0.03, 22.8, 23.9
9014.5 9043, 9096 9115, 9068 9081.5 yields 0.00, 22.7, 23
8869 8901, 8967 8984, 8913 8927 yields -0.01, 23.8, 23.3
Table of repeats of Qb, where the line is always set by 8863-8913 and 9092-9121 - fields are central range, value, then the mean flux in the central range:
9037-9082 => -0.02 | 23.4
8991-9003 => 0.00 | 23.2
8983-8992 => 0.00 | 23.3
